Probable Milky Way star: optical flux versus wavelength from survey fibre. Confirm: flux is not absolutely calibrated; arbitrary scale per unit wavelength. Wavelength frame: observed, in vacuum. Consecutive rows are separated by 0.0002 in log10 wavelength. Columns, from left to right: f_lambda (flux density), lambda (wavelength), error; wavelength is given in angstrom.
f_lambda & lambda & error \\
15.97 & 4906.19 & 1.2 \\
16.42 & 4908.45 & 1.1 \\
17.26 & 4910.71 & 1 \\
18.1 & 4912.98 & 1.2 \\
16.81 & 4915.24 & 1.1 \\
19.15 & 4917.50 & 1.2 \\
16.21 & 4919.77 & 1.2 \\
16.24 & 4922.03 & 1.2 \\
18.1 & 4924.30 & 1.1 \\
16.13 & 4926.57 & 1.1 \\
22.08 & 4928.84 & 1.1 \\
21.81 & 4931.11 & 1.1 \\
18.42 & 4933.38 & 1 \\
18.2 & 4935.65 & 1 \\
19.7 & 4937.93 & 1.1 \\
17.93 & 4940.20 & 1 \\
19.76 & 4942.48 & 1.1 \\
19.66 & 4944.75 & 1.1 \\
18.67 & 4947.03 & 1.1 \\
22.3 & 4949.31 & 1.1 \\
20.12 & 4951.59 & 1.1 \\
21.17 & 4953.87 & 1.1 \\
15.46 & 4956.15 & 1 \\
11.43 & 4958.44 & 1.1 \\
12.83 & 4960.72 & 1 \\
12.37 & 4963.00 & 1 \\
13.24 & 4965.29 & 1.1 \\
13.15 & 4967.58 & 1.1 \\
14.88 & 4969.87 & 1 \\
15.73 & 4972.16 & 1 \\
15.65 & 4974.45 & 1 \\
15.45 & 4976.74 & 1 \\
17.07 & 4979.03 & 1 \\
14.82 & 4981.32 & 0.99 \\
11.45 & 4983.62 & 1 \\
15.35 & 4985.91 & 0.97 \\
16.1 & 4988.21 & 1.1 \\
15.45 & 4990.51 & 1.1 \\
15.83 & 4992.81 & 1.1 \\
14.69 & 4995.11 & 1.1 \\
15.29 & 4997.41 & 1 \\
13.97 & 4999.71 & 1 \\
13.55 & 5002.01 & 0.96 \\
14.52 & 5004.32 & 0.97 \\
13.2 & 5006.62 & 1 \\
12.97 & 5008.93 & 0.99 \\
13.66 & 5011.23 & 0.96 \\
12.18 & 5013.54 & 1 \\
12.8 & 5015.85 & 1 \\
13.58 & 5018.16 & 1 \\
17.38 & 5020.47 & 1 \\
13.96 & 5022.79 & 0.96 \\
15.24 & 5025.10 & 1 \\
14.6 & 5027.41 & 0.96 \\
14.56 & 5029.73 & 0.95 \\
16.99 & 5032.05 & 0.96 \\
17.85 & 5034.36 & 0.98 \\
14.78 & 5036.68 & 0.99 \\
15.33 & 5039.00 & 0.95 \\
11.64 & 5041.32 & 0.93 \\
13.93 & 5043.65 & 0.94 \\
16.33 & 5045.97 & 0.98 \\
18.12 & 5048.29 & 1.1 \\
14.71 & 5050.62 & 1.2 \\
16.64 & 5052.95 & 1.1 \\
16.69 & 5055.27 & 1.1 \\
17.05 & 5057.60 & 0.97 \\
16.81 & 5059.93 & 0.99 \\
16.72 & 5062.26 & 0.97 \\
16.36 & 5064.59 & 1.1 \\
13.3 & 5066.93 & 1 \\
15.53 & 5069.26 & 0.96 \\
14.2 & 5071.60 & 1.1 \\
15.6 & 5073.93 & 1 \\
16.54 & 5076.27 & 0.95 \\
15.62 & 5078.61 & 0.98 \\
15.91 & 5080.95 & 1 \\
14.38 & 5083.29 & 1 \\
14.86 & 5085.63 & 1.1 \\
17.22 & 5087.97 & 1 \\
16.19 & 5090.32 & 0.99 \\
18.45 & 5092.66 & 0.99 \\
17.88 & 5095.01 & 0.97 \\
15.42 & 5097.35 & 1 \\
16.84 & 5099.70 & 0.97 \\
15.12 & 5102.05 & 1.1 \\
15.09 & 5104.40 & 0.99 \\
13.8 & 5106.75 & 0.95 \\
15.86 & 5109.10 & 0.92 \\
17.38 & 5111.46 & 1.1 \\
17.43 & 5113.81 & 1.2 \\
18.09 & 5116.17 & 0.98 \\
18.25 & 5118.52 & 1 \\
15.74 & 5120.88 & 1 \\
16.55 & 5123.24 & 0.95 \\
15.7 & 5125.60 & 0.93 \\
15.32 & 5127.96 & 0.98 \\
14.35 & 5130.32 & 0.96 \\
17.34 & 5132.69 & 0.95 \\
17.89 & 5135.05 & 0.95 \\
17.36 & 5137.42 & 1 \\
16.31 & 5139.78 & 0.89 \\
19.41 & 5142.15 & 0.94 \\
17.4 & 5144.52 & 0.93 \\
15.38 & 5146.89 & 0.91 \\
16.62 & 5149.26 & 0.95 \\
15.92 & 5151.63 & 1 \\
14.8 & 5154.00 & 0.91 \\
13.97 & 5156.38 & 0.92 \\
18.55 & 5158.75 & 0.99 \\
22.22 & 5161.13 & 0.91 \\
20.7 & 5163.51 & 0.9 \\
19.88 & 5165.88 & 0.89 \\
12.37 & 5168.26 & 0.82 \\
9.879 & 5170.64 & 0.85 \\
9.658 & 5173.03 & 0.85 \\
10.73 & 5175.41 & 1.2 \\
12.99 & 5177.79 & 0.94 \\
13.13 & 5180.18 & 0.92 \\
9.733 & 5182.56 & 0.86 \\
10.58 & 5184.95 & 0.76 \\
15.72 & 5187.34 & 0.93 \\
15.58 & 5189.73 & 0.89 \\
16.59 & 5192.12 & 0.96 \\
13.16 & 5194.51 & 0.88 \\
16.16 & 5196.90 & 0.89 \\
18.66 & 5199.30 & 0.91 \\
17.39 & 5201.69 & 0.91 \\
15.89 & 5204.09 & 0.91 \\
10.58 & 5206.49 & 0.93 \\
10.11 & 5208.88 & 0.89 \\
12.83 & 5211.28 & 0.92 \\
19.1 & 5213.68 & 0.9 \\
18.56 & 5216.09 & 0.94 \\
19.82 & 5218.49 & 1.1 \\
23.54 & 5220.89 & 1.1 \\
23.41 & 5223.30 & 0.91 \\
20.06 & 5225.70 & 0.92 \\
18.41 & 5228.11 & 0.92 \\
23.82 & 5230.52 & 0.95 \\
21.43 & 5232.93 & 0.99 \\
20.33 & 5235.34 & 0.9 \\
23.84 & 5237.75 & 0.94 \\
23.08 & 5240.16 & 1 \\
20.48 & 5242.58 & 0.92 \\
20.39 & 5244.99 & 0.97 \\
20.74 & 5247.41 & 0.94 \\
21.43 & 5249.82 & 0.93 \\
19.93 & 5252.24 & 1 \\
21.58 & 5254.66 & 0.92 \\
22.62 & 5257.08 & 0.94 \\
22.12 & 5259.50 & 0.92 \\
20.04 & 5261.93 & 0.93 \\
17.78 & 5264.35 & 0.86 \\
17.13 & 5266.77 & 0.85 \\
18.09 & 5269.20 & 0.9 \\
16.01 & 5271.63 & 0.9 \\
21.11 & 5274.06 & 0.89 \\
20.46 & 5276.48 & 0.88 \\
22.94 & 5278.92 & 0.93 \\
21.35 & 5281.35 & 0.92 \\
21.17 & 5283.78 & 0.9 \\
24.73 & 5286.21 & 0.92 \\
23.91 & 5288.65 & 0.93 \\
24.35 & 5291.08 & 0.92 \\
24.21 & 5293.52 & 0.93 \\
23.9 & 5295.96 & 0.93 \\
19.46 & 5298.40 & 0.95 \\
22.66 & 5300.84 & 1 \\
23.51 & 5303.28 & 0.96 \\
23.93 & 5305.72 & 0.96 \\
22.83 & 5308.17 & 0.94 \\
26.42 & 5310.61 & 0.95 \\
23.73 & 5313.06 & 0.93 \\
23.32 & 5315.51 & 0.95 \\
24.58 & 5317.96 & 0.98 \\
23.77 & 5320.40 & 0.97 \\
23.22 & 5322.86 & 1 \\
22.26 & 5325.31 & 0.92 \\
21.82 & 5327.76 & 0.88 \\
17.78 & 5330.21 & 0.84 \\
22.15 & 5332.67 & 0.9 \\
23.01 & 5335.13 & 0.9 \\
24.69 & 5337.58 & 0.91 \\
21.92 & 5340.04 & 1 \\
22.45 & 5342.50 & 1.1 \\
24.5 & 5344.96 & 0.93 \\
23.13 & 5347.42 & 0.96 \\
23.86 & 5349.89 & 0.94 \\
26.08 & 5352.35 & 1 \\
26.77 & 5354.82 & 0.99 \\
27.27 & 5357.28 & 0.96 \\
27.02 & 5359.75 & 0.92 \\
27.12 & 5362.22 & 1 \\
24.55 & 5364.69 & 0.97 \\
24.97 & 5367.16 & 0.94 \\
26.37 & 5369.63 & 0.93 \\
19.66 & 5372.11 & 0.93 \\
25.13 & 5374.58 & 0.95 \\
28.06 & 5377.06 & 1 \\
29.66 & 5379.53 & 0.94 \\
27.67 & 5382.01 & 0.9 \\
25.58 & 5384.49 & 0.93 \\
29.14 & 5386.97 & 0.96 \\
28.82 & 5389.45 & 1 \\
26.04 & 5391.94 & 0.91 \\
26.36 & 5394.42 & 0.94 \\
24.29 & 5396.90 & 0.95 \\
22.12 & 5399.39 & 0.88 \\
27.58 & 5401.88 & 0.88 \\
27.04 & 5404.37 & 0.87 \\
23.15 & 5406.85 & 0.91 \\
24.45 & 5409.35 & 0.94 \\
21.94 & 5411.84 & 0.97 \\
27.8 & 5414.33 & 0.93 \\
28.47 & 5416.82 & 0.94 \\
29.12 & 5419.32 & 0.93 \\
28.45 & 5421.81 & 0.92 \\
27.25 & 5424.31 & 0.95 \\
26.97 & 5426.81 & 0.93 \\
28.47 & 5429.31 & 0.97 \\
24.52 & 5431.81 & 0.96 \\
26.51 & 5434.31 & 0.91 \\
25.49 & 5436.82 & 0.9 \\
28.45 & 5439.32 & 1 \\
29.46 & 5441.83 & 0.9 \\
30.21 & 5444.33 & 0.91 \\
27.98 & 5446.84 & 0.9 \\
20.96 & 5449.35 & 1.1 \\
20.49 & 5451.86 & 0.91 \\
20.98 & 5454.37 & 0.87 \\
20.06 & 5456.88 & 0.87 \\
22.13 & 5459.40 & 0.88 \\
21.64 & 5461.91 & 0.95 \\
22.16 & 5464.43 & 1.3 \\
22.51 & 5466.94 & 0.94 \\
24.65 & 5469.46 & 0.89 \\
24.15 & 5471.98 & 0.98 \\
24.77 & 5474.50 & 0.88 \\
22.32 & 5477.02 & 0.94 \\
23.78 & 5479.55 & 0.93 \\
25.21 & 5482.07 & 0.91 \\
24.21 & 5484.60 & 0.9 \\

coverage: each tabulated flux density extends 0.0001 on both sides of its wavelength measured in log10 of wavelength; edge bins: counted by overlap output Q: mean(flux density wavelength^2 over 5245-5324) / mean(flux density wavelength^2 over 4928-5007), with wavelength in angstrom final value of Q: 1.52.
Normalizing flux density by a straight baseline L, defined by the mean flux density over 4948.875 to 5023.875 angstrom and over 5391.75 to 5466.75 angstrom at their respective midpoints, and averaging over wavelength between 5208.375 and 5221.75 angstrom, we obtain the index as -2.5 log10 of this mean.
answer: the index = 0.16 mag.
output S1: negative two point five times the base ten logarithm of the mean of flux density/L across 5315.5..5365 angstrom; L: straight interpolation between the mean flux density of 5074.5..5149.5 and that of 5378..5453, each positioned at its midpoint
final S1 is 0.006 mag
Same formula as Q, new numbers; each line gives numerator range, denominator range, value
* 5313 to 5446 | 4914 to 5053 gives 1.87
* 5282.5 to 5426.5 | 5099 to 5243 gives 1.59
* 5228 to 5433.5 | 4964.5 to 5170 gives 1.67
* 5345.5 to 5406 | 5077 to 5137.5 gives 1.77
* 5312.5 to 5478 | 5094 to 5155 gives 1.68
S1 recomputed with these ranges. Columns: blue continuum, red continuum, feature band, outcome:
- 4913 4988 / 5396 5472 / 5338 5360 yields -0.04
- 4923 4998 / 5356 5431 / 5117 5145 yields 0.22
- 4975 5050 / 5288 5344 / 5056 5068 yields 0.00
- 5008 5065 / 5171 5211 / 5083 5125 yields -0.14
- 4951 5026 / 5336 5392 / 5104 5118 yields 0.11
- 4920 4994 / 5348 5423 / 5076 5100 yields 0.20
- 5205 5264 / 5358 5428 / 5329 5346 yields 0.08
